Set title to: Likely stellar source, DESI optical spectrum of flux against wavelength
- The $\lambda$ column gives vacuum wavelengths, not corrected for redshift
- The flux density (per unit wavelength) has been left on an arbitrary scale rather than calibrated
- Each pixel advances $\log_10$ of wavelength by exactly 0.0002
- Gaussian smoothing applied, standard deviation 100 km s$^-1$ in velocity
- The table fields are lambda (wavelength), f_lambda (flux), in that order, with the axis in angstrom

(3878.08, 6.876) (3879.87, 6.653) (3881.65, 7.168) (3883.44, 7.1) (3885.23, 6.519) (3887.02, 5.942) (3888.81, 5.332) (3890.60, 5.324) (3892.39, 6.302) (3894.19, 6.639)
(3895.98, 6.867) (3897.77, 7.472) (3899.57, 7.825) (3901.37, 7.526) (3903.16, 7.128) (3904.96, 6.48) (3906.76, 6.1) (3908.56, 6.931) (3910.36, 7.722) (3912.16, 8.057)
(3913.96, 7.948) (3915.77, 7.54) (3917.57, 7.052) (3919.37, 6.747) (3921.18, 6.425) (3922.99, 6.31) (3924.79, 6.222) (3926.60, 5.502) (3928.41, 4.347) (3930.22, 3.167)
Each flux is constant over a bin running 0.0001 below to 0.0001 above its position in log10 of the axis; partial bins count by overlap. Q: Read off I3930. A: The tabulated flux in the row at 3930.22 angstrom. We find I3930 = 3.167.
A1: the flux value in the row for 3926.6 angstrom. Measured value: 5.502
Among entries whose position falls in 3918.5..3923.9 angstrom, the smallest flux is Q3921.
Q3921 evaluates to 6.31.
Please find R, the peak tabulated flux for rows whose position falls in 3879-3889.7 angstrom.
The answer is 7.168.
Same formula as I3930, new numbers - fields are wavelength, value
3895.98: 6.867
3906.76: 6.1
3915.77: 7.54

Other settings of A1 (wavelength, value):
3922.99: 6.31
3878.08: 6.876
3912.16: 8.057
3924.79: 6.222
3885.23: 6.519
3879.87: 6.653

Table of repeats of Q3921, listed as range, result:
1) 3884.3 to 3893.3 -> 5.324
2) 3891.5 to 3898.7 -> 6.302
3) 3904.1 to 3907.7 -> 6.1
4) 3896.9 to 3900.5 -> 7.472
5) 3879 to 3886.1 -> 6.519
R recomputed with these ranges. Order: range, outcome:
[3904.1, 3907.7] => 6.48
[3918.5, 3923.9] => 6.747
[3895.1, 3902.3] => 7.825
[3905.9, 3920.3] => 8.057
